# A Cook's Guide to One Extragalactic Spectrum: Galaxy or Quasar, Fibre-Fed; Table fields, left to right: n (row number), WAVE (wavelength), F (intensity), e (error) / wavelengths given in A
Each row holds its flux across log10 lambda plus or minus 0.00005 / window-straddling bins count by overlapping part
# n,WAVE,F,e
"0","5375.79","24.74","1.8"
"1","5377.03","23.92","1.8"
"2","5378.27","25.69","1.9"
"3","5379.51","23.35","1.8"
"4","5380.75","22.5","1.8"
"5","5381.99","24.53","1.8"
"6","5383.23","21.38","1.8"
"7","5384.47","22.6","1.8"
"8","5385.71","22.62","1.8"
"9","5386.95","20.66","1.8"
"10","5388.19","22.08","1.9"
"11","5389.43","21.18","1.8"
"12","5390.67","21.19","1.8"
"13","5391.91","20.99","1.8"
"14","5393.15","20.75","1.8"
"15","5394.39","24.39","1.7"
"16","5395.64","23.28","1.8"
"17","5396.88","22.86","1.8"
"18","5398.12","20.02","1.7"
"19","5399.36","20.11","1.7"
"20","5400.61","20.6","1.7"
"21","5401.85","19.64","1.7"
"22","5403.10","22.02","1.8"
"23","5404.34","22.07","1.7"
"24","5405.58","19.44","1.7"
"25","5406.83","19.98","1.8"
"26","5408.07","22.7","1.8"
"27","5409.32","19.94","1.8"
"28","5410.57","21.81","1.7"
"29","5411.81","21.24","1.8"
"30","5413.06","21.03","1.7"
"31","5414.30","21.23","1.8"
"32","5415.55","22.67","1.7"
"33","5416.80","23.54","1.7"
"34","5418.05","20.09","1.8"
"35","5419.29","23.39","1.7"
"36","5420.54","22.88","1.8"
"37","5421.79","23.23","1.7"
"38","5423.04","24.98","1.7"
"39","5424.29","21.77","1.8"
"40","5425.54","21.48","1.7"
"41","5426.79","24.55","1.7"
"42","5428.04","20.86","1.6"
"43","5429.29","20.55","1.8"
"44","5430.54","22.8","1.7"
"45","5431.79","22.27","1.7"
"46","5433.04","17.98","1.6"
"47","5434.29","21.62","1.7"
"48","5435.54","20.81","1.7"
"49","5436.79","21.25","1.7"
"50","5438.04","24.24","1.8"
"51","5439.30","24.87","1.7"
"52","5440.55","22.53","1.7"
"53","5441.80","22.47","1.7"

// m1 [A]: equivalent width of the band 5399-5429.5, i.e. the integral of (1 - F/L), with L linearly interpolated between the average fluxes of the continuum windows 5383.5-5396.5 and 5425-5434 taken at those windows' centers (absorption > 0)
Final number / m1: -0.02 A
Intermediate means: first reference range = 22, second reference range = 21.5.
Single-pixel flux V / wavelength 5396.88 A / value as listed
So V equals 22.86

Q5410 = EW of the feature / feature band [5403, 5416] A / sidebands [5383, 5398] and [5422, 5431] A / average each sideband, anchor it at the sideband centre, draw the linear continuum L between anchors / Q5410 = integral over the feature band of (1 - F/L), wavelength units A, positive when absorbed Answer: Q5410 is 0.6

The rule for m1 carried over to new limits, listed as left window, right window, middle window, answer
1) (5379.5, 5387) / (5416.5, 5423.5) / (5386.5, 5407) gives 1.3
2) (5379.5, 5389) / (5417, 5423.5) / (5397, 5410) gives 1.1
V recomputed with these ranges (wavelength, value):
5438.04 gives 24.24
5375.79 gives 24.74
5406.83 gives 19.98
